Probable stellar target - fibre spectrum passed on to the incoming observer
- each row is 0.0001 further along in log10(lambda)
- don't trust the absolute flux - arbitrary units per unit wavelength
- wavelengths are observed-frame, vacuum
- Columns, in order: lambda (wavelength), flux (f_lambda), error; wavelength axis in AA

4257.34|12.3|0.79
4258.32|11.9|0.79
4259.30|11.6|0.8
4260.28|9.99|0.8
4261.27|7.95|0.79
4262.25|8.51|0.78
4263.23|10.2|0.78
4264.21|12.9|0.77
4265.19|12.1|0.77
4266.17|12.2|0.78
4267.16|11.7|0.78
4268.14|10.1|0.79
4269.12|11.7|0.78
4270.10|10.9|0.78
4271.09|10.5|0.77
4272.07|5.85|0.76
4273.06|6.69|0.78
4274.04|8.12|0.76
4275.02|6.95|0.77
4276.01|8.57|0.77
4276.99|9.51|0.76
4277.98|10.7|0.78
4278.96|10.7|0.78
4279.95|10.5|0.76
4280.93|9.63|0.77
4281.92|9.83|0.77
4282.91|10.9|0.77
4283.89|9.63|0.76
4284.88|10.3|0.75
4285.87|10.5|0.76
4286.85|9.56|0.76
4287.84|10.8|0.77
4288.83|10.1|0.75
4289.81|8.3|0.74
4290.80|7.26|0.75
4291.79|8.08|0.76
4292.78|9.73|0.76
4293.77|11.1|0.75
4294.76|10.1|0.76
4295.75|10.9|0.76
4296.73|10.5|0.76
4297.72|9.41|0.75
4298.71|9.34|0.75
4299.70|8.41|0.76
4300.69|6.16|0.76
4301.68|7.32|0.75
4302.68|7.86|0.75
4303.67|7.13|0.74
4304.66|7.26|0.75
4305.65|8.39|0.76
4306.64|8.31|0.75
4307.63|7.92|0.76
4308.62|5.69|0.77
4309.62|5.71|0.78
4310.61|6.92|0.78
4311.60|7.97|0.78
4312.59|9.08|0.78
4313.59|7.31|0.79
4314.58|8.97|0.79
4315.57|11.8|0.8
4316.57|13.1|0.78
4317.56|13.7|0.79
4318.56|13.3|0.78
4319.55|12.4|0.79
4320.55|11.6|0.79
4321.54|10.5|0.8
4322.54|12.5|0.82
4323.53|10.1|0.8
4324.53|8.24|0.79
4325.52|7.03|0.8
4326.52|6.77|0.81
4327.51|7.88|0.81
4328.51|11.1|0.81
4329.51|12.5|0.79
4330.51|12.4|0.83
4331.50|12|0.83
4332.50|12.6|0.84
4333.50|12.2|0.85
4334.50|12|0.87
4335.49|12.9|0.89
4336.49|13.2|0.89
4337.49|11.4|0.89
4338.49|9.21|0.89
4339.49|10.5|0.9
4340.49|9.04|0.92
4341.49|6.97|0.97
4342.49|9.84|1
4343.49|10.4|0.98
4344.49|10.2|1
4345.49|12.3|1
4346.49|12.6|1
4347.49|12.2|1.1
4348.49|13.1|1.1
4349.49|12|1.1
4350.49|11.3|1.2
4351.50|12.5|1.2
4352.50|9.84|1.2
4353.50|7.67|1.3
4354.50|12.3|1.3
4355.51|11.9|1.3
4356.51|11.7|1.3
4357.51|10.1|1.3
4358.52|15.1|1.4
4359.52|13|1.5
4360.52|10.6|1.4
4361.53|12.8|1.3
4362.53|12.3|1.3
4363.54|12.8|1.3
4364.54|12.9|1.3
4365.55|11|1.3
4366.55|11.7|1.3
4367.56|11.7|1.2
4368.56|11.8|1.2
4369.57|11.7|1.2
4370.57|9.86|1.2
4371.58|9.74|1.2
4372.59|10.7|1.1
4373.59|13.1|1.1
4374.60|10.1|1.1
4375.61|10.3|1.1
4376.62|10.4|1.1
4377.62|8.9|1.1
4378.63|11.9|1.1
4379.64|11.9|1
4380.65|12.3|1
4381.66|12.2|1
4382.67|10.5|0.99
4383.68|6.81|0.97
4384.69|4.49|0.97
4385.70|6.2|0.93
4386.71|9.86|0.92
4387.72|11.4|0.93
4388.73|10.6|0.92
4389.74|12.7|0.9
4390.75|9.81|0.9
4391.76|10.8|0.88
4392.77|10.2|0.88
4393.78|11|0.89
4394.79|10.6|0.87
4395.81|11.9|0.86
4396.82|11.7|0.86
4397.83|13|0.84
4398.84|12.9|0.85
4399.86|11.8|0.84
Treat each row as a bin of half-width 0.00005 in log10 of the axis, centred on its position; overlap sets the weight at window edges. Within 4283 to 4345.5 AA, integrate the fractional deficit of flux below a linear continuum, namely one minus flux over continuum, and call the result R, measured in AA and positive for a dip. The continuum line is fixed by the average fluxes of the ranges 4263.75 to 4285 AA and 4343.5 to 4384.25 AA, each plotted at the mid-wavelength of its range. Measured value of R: 5.0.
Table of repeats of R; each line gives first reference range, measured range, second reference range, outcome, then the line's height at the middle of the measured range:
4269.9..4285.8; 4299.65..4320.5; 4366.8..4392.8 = 1.7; 9.67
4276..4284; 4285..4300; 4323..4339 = 0.9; 10.3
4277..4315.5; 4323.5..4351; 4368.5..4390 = -3.4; 9.6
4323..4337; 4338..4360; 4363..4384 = -0.3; 10.9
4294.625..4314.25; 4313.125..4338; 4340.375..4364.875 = -4.1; 9.54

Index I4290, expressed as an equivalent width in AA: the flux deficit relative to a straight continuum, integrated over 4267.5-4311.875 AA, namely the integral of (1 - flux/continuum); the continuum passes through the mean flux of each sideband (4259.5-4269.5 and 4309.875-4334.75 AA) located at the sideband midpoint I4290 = 7.1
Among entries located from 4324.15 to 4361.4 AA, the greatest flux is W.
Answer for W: 15.1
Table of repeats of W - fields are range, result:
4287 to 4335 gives 13.7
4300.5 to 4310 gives 8.39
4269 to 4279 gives 11.7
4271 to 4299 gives 11.1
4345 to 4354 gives 13.1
